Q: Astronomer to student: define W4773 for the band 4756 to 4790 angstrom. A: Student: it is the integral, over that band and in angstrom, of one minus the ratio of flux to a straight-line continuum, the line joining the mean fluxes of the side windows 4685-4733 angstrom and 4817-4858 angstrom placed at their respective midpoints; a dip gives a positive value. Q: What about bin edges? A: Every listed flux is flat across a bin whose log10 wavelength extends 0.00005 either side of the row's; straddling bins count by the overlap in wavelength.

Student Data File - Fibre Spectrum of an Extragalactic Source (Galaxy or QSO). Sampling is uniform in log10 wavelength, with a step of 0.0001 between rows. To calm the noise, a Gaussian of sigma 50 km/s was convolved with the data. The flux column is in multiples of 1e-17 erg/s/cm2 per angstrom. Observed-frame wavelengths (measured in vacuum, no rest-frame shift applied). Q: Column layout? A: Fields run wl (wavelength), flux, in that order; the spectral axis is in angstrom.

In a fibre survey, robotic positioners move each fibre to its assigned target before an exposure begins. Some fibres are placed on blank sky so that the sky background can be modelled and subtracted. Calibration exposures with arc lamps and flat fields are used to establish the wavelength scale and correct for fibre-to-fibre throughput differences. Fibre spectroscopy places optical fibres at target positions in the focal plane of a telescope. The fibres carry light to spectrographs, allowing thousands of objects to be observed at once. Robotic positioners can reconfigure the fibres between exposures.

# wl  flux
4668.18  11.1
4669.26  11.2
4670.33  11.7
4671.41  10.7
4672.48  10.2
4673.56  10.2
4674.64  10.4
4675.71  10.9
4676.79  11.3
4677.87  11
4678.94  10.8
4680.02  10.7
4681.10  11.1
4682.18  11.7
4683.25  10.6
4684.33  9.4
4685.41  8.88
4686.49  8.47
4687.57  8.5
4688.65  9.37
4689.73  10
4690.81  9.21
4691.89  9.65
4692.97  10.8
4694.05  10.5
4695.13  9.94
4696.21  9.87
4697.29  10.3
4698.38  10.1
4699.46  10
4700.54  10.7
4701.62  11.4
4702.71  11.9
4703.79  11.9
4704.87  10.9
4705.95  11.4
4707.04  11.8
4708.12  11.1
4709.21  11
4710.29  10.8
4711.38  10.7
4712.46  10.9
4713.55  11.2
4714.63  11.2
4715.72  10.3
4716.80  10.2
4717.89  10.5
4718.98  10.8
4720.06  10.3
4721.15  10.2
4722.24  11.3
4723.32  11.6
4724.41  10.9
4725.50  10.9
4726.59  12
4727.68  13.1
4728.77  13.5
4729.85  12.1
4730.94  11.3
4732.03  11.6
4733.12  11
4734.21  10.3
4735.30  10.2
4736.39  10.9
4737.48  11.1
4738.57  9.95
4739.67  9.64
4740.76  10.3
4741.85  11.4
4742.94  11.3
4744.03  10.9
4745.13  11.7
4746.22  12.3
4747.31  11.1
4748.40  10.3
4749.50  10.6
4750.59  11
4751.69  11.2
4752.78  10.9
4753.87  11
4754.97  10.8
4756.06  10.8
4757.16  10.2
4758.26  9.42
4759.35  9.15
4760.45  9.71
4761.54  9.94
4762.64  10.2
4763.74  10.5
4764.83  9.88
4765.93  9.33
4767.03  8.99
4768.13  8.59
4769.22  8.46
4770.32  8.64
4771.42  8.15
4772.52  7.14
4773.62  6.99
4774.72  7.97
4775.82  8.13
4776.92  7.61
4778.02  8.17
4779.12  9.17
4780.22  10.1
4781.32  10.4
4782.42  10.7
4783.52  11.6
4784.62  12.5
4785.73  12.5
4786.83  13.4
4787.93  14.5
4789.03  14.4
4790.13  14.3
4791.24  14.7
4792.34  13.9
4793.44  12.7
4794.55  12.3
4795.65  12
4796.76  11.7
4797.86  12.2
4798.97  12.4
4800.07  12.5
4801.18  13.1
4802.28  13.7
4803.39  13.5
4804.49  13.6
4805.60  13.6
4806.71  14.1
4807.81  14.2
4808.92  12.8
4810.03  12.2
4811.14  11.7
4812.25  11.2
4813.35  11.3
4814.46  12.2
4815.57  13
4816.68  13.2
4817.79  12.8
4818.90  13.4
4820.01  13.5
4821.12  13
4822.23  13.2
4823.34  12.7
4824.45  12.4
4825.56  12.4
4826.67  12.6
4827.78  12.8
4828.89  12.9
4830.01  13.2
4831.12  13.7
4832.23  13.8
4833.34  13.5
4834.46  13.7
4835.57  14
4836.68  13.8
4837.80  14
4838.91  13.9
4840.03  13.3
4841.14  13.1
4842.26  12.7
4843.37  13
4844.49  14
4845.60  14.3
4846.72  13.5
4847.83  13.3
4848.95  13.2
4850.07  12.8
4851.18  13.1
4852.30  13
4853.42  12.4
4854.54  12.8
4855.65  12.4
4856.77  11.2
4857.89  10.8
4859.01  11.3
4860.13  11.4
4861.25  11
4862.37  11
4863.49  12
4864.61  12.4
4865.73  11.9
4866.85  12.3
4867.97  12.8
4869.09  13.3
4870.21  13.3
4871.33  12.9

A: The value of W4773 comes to 5.7 angstrom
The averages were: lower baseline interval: 10.8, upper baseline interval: 13.1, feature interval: 9.95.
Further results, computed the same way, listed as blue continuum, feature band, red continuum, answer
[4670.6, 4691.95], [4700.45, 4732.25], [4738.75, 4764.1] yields -2.62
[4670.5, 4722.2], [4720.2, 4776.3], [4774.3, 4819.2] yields 4.88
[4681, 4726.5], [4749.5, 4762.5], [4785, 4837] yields 1.53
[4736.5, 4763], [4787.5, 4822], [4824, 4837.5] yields -1.74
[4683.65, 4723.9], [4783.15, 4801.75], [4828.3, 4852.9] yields -0.91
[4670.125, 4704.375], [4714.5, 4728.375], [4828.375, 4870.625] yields -0.19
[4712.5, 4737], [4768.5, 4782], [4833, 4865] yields 3.86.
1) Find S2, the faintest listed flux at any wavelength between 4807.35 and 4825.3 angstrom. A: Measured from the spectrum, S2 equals 11.2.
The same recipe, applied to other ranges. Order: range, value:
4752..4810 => 6.99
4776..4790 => 7.61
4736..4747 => 9.64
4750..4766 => 9.15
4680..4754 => 8.47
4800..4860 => 10.8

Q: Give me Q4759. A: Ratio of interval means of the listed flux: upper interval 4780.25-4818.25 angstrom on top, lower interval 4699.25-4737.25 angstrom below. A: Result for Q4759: 1.1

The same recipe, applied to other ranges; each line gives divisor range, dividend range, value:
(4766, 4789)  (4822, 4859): 1.33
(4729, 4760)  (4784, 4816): 1.20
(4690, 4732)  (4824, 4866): 1.17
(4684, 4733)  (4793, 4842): 1.21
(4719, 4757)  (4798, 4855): 1.18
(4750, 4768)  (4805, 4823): 1.26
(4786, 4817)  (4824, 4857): 1.01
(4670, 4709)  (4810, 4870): 1.22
